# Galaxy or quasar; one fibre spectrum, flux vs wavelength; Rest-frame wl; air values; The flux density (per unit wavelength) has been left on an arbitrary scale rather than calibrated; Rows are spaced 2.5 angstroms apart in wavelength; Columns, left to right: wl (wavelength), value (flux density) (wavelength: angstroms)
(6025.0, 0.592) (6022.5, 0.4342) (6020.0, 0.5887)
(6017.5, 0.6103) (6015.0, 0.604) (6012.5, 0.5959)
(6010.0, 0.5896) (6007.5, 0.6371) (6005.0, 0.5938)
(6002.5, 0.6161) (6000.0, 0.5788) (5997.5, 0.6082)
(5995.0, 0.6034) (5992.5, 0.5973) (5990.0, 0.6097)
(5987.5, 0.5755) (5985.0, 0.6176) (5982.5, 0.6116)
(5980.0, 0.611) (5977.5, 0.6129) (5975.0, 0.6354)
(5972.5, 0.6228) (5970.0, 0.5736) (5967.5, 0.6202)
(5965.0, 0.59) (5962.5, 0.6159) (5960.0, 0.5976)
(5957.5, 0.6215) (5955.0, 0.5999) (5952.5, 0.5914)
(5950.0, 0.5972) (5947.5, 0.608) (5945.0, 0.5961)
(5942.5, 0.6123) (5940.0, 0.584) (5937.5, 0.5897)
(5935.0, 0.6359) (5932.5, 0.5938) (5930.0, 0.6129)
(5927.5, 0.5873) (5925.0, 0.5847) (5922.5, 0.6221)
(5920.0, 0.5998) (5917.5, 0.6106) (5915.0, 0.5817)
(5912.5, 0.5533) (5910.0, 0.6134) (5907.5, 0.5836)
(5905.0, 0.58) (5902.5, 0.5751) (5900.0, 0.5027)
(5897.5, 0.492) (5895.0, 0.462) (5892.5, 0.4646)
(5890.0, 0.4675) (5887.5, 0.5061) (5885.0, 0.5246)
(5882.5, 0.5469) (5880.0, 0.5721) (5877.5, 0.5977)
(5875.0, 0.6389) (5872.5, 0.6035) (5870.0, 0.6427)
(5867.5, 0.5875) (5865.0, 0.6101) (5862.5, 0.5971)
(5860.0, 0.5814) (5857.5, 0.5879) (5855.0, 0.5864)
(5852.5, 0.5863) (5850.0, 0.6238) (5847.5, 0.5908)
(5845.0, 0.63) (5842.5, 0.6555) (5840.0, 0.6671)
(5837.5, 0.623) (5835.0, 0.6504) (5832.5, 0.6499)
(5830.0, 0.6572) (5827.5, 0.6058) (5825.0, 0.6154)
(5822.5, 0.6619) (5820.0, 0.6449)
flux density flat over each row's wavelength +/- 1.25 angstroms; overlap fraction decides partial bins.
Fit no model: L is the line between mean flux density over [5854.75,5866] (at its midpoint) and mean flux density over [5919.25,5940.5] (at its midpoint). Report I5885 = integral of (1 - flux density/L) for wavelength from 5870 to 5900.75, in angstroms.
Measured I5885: 3.06 angstroms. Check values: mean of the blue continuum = 0.593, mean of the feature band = 0.537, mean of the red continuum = 0.602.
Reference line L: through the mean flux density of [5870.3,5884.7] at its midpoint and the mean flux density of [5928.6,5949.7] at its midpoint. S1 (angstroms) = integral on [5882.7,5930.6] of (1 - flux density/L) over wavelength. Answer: 3.5 angstroms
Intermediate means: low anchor 0.591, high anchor 0.604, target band 0.553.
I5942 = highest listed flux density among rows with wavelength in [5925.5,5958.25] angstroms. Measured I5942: 0.6359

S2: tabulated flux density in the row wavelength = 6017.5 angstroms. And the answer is 0.6103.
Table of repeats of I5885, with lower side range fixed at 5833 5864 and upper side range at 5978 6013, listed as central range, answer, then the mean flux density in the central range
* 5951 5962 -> 0.1 angstroms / 0.603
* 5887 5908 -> 3.4 angstroms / 0.513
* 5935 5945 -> 0.1 angstroms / 0.6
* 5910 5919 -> 0.3 angstroms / 0.587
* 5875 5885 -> 0.6 angstroms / 0.575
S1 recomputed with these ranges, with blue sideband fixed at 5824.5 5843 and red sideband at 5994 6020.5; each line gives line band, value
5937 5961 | 0.60 angstroms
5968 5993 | 0.05 angstroms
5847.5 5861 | 0.92 angstroms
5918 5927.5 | 0.31 angstroms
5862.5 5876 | 0.40 angstroms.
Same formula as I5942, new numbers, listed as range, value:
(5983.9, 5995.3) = 0.6176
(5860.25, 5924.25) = 0.6427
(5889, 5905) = 0.58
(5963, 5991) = 0.6354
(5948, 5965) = 0.6215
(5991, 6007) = 0.6161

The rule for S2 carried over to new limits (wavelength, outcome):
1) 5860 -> 0.5814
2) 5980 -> 0.611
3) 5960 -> 0.5976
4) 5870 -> 0.6427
